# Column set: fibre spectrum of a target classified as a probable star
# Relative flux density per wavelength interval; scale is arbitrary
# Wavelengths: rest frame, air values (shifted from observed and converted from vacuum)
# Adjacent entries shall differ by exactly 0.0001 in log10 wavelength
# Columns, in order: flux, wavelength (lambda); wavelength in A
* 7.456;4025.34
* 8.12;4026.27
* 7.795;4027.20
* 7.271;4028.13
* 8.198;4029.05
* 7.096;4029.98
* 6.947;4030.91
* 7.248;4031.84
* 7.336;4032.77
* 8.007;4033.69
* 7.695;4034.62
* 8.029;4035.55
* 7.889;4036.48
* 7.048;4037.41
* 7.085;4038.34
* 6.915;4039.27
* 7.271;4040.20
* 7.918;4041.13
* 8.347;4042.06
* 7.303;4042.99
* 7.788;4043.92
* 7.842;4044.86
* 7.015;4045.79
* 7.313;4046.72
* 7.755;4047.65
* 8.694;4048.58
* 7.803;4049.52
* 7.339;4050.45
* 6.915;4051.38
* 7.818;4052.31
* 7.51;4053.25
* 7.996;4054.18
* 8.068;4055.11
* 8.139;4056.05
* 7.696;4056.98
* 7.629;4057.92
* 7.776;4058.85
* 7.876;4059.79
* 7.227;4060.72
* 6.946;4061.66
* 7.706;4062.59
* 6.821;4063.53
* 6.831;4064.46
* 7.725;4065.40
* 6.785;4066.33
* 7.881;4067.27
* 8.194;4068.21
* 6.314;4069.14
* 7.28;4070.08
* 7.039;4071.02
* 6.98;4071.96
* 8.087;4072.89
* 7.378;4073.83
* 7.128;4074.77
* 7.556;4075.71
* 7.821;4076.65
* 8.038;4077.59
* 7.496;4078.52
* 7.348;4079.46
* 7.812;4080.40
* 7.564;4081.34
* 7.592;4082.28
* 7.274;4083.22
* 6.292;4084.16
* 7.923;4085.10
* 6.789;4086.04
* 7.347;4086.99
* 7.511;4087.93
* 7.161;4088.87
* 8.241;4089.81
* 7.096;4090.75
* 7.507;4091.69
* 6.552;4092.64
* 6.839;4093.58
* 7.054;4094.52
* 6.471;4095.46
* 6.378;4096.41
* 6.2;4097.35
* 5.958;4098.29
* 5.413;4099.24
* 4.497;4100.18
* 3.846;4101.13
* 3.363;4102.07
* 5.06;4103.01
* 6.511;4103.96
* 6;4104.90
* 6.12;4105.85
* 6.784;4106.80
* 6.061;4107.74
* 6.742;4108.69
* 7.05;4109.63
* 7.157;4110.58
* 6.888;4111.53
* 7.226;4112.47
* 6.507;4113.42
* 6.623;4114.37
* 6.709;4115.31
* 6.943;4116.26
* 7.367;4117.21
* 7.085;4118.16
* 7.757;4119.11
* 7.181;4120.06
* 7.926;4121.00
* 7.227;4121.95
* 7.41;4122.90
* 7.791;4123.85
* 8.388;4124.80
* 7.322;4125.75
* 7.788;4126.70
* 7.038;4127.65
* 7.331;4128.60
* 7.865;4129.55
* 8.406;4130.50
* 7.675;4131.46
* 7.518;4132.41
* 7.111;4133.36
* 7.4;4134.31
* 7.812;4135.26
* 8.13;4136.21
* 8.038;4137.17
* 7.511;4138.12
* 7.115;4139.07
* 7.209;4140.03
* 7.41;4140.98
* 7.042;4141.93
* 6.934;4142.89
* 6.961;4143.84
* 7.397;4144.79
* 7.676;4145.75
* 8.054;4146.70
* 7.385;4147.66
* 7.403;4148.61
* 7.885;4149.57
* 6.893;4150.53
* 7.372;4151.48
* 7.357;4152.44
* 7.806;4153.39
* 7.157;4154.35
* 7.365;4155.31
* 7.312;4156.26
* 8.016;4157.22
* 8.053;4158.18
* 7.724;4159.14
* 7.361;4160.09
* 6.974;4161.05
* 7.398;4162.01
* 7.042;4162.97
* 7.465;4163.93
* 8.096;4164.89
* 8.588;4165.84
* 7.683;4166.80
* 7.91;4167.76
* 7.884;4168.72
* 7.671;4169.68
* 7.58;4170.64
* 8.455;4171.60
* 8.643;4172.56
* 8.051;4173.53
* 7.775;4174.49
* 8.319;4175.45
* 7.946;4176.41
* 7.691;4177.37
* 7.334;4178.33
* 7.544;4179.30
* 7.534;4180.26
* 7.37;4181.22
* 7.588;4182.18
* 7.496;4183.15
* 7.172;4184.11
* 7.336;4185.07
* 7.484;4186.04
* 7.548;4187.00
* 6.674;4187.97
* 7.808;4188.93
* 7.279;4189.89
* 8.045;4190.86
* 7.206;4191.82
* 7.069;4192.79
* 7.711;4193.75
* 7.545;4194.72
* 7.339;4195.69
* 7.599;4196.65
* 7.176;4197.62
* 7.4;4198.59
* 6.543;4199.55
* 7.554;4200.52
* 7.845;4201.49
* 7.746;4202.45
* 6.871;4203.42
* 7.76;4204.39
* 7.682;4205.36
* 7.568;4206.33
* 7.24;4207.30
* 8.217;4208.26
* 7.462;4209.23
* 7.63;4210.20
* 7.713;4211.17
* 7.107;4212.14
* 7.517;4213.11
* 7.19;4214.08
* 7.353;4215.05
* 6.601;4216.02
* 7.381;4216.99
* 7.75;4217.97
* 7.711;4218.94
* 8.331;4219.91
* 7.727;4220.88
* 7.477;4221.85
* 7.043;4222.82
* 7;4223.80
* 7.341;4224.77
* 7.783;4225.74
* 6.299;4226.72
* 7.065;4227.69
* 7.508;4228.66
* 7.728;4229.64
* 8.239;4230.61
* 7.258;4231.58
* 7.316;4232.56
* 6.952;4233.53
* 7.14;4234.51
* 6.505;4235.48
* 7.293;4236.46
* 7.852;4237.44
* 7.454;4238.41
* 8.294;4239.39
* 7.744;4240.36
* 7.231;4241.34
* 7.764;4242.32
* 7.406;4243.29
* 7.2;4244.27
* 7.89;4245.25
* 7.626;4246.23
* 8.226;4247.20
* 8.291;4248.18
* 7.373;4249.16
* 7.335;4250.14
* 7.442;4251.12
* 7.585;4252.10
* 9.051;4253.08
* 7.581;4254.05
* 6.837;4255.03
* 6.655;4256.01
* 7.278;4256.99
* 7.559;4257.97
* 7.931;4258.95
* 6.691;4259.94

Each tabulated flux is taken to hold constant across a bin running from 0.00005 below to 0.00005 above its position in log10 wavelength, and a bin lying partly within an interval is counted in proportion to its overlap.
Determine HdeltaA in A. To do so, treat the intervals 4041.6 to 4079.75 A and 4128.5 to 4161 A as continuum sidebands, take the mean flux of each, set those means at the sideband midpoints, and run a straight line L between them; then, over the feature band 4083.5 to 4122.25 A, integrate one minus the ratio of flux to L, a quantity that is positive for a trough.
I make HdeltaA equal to 4.7 A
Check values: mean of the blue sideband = 7.54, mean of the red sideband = 7.51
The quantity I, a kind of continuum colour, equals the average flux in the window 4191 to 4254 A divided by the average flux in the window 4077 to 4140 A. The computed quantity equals 1.07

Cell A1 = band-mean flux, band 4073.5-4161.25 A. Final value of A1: 7.13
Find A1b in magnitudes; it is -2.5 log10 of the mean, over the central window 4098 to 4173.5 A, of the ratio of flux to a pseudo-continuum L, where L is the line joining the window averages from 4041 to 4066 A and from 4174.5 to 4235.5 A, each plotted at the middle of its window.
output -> 0.05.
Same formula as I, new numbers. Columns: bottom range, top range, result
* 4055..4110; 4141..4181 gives 1.10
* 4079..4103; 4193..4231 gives 1.13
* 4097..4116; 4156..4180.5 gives 1.29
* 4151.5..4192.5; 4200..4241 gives 0.98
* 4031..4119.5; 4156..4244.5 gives 1.06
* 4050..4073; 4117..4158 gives 1.01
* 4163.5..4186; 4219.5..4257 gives 0.96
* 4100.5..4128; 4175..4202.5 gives 1.11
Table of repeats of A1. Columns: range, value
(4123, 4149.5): 7.55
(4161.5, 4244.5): 7.52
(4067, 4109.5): 6.81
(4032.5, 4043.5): 7.58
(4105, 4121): 6.9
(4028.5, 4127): 7.18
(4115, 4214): 7.54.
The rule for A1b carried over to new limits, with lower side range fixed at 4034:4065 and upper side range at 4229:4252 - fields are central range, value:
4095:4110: 0.29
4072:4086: 0.01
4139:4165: 0.02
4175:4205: 0.01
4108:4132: 0.04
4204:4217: 0.01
